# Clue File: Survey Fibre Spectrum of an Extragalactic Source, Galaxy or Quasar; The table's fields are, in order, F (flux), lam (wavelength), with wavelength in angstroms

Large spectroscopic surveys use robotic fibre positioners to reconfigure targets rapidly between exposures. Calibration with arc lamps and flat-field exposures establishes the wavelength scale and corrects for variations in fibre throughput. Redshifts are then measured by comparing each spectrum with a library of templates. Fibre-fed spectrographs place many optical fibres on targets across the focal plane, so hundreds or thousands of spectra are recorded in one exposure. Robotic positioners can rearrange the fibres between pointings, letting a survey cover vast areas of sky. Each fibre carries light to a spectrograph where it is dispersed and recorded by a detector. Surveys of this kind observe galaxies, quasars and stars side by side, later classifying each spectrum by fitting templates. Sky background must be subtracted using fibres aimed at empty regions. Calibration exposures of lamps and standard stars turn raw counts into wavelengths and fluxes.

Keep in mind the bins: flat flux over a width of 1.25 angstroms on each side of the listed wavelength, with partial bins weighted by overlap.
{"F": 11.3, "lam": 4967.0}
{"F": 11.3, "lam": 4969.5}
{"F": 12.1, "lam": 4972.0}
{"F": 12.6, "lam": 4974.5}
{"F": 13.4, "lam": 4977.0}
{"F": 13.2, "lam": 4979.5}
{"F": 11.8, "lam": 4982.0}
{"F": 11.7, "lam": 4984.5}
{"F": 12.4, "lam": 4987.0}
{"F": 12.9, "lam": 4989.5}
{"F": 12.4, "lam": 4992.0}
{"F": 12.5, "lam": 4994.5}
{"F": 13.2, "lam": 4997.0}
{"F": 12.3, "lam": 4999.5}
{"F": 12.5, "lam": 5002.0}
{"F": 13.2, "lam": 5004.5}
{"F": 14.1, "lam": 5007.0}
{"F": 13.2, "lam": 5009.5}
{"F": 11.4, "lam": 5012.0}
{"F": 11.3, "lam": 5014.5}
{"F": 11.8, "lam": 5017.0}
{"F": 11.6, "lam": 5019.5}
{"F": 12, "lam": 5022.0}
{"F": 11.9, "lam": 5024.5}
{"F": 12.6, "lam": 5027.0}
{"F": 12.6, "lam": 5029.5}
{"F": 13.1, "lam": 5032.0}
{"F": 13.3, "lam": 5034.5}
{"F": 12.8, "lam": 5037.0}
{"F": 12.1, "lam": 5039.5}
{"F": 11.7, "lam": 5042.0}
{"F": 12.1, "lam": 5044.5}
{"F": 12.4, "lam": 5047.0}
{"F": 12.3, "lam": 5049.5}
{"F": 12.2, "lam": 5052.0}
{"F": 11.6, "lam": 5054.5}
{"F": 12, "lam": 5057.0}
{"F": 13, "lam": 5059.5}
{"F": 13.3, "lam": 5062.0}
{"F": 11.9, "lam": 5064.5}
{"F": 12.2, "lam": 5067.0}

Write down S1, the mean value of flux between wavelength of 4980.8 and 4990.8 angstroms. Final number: 12.2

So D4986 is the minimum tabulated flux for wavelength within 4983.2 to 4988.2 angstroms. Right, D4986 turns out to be 11.7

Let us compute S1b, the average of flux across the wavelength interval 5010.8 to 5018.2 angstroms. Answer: 11.5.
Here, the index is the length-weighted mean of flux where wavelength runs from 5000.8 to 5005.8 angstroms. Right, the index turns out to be 12.9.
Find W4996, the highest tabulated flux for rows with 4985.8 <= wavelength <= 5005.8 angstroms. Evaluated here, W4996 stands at 13.2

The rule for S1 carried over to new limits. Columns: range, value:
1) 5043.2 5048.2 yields 12.2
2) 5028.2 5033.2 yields 12.8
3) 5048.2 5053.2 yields 12.3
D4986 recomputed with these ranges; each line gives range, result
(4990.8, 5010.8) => 12.3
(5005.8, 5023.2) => 11.3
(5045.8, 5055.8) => 11.6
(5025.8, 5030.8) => 12.6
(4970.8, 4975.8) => 12.1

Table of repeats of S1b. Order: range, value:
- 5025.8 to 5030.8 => 12.6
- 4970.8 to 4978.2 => 12.7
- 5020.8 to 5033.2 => 12.4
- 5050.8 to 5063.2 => 12.4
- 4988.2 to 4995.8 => 12.6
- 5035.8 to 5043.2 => 12.2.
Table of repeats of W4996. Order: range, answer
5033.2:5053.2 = 13.3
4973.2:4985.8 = 13.4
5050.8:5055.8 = 12.2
